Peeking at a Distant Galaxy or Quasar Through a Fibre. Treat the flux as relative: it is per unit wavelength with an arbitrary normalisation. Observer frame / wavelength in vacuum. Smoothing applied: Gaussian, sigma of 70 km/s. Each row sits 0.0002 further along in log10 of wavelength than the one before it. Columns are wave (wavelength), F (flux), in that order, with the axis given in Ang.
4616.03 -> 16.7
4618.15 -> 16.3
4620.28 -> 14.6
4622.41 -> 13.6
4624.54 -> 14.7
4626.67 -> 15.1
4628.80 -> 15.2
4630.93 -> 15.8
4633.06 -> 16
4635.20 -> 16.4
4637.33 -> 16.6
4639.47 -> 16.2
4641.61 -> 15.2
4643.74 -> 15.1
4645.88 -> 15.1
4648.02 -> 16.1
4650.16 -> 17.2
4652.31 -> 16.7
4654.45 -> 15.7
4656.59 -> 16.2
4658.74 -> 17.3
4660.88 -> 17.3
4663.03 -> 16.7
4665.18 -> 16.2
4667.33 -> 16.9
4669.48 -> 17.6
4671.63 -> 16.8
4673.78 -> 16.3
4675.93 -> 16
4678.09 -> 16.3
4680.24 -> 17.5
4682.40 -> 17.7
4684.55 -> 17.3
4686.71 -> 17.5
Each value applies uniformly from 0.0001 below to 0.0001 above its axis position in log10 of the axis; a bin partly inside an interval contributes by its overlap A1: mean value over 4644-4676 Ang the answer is 16.5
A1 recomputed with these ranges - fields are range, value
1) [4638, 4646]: 15.5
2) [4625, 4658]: 15.9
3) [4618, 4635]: 15.2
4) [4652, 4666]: 16.6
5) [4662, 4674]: 16.8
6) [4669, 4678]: 16.6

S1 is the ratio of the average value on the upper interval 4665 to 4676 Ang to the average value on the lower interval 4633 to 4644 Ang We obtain 1.05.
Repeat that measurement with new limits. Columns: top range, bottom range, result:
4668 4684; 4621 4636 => 1.11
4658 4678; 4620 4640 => 1.09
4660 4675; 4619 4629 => 1.15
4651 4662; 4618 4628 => 1.13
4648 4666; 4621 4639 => 1.08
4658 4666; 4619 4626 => 1.17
